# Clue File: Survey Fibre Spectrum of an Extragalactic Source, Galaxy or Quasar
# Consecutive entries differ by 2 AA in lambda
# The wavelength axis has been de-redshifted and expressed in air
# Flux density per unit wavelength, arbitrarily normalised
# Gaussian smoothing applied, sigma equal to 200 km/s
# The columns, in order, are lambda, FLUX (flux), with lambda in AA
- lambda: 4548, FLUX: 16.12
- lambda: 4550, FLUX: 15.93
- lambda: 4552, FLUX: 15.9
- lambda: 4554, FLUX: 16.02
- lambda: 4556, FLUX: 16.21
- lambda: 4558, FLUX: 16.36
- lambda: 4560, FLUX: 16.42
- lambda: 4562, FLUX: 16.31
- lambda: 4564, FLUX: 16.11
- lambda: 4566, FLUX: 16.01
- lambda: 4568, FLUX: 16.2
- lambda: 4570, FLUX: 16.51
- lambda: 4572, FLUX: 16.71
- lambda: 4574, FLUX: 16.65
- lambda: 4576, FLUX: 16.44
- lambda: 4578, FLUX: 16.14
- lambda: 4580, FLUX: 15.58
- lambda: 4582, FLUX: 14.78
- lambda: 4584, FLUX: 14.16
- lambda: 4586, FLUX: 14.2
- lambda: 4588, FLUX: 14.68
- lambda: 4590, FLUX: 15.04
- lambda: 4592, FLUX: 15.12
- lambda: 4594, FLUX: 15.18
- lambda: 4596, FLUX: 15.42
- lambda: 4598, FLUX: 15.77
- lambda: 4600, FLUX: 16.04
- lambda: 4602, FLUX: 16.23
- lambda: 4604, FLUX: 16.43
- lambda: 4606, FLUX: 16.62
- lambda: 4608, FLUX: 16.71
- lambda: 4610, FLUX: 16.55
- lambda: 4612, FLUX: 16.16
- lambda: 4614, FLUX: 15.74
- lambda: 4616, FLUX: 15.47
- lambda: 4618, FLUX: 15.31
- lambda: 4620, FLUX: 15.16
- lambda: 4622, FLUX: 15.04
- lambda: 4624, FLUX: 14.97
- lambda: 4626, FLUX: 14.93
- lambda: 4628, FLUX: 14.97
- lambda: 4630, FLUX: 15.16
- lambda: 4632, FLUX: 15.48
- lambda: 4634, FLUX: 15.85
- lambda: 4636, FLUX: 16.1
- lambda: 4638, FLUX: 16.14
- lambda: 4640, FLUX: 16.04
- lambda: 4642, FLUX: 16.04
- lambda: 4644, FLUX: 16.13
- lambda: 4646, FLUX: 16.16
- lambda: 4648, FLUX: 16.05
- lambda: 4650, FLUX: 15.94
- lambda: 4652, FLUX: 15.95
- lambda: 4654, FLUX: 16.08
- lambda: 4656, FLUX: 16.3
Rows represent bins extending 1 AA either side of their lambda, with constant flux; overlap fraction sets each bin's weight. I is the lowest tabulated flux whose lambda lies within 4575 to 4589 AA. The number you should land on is 14.16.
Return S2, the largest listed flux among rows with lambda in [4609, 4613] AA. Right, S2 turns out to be 16.55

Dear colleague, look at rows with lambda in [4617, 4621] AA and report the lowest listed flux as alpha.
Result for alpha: 15.16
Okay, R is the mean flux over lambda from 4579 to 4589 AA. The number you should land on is 14.7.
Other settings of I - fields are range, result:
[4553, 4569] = 16.01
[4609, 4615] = 15.74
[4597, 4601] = 15.77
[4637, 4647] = 16.04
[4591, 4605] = 15.12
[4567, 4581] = 15.58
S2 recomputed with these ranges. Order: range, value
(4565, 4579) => 16.71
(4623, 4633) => 15.48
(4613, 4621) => 15.74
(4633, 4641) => 16.14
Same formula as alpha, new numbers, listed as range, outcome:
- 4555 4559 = 16.21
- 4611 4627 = 14.93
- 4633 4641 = 15.85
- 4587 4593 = 14.68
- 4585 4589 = 14.2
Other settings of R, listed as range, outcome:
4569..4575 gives 16.6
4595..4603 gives 15.9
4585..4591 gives 14.6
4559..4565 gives 16.3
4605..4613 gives 16.5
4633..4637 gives 16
